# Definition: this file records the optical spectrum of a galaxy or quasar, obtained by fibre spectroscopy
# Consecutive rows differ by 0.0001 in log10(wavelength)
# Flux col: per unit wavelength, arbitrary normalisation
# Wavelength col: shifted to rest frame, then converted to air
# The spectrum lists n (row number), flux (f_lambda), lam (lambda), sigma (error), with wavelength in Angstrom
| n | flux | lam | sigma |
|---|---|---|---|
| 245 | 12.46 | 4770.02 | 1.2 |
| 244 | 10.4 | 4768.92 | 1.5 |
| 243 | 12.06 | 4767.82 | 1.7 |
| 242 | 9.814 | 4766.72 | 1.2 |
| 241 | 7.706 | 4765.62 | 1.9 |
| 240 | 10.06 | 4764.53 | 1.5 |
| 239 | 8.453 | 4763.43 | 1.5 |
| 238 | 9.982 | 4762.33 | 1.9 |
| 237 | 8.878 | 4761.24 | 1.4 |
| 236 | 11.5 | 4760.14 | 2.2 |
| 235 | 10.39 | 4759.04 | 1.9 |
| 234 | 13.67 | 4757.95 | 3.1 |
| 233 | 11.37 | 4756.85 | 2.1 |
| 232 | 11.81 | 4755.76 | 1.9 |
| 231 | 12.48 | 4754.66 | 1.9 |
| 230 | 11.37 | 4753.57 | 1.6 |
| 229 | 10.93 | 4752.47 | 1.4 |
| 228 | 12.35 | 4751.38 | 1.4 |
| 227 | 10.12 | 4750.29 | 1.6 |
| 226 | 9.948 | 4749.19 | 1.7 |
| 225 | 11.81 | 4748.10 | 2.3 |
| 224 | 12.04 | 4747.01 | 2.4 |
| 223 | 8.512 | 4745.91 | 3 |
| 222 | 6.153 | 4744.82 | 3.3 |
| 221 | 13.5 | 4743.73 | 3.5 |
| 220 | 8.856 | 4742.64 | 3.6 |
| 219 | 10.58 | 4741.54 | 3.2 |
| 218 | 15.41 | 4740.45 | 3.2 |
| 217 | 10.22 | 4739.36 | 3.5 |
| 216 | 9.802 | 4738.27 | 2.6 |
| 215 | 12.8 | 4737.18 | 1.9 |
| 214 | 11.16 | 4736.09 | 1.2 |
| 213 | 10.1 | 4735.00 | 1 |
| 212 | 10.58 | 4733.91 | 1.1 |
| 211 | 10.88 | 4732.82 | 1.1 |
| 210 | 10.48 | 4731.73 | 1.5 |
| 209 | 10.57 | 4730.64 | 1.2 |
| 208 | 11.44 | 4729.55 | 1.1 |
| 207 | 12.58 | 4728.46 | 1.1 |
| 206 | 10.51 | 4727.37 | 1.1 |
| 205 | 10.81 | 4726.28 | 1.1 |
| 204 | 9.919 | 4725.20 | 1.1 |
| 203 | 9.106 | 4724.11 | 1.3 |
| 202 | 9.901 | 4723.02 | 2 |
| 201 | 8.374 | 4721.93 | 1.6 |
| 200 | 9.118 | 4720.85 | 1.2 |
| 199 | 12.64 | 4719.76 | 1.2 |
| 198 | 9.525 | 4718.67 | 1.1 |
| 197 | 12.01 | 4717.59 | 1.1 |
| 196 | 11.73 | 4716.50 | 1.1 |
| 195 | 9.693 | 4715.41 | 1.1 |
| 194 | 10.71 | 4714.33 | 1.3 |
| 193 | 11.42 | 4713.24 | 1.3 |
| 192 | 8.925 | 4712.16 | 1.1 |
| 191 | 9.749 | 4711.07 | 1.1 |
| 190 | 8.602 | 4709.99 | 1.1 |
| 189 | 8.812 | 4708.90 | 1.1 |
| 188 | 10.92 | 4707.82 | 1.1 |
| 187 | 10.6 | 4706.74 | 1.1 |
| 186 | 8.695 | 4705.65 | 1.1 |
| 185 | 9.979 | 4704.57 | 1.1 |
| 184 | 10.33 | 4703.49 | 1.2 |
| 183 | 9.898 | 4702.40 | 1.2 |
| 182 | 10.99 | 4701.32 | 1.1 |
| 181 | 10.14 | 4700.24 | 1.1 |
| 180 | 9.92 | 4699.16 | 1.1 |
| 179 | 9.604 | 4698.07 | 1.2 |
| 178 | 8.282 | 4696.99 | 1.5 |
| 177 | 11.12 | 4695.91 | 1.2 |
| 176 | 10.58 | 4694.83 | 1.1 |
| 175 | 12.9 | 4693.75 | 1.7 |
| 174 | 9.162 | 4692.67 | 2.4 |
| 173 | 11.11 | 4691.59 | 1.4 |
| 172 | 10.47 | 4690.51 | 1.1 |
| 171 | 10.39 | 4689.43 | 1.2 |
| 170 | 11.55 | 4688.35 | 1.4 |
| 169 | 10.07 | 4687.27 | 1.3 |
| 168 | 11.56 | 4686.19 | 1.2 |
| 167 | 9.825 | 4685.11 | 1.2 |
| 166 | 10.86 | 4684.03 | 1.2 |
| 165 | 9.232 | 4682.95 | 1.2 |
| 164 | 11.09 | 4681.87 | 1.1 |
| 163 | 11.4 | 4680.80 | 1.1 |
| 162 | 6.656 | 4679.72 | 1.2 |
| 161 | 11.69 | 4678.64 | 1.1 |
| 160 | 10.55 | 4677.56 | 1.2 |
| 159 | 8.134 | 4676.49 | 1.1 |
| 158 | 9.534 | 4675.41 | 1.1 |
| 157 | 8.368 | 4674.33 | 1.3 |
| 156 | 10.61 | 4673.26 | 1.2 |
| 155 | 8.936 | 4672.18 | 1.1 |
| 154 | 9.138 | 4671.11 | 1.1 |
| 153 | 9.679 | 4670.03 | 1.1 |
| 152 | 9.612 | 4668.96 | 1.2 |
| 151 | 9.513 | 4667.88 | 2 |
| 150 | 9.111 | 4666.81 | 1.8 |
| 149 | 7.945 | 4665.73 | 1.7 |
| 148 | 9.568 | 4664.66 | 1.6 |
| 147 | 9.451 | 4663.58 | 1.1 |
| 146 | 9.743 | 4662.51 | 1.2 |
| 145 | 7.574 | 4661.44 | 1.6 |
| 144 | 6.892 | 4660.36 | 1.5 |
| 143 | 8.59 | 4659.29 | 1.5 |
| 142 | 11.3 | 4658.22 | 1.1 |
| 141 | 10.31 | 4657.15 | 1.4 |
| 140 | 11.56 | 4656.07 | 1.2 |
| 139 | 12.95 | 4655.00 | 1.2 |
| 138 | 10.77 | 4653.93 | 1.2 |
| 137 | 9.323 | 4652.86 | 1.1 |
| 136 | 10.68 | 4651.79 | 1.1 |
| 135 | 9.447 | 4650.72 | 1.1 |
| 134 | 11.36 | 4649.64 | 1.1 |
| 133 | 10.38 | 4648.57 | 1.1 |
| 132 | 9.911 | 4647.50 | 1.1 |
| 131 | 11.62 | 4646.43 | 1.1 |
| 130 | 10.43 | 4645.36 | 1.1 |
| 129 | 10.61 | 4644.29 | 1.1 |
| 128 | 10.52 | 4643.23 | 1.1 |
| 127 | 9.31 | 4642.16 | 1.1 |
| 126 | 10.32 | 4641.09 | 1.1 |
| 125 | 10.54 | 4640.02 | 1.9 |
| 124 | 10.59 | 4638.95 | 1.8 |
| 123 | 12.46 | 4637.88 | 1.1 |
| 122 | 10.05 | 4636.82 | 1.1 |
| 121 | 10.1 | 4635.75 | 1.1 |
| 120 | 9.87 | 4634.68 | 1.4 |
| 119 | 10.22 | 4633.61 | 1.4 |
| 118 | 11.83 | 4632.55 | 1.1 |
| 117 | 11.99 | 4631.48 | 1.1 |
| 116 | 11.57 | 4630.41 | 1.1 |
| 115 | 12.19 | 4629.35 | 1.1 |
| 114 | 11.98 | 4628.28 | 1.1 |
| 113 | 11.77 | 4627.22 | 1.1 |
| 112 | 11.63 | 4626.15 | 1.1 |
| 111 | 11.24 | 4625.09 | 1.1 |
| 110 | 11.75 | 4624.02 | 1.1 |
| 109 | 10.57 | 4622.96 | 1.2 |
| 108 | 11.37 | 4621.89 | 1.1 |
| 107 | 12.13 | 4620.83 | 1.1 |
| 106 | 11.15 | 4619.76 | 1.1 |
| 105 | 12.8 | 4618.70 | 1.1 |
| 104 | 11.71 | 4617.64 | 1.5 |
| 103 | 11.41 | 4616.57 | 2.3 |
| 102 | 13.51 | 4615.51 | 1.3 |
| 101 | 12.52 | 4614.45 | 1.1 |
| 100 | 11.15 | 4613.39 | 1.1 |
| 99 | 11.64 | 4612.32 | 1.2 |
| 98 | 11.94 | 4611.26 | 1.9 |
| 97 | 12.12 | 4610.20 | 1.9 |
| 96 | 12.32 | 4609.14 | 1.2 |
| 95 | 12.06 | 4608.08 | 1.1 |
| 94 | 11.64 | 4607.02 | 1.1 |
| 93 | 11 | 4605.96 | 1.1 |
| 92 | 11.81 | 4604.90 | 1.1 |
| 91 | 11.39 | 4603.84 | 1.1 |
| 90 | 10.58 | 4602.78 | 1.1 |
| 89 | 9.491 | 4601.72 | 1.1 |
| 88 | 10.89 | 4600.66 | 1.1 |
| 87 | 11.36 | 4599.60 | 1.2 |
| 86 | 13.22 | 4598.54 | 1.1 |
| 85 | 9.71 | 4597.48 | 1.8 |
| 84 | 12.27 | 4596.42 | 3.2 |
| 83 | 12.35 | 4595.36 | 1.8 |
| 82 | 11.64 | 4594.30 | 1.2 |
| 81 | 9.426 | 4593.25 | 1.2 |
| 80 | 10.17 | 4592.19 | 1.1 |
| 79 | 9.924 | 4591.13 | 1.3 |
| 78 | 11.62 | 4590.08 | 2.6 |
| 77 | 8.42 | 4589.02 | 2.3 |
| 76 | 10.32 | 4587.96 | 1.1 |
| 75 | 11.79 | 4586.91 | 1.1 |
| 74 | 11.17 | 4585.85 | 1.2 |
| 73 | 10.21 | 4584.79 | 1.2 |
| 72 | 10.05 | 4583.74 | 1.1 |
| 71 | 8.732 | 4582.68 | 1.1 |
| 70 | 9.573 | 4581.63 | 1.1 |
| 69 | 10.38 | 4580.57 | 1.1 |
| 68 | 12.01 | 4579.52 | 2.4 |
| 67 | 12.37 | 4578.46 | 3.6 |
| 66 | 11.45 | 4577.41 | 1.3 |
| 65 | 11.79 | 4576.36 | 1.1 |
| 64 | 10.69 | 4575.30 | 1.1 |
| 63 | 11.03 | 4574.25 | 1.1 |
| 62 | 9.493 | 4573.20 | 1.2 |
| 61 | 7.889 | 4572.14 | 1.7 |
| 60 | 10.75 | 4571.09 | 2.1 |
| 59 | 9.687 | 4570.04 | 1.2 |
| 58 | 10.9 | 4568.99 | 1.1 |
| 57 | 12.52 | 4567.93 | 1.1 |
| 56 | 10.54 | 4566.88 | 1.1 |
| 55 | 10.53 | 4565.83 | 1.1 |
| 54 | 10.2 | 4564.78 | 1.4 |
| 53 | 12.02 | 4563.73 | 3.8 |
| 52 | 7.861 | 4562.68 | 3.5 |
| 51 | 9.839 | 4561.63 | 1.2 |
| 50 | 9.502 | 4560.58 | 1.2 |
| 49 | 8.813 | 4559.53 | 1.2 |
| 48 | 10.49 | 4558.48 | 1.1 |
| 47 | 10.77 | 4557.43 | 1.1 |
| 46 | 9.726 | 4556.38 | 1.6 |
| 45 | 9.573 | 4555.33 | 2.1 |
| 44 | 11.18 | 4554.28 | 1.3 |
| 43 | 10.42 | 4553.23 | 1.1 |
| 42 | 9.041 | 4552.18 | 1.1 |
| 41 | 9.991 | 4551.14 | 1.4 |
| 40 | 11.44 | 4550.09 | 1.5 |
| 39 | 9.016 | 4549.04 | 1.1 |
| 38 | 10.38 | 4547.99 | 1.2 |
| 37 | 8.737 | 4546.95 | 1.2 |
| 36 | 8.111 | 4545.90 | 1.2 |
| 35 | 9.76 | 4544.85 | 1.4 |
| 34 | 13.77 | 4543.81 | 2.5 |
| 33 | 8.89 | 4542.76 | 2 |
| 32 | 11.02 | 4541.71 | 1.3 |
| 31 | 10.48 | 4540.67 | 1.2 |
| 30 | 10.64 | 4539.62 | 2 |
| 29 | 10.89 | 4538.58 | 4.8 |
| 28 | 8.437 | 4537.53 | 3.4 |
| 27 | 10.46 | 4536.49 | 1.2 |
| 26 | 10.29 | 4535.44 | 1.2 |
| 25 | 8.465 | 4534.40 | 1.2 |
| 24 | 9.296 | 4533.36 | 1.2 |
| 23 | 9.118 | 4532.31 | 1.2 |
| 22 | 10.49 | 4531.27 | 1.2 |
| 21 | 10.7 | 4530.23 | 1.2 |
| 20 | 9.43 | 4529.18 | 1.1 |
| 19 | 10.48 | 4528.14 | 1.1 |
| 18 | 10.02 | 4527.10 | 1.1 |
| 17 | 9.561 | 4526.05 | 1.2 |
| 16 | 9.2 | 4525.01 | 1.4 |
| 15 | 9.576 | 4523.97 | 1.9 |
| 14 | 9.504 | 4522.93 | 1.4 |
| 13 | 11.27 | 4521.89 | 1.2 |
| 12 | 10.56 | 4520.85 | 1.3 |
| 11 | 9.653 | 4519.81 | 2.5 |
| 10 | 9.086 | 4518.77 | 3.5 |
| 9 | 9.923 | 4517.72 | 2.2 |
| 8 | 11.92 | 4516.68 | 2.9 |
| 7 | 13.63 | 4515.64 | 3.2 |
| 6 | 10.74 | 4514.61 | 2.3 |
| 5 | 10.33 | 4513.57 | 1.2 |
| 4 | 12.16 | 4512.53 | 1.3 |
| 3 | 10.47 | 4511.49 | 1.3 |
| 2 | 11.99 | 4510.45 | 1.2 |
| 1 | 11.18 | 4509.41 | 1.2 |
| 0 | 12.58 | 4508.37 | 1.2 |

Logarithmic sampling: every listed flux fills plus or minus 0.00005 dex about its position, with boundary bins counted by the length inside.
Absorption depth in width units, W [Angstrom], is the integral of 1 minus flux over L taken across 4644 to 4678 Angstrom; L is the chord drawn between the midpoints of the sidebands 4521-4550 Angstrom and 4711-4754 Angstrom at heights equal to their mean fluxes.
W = 2.0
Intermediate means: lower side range 9.96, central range 9.79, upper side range 10.7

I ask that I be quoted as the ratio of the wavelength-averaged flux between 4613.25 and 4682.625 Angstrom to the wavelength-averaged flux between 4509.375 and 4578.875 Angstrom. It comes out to 1.02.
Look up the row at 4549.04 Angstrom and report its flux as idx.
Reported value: 9.016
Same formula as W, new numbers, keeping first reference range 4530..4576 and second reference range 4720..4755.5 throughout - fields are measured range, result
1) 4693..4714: 1.1 Angstrom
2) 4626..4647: -1.2 Angstrom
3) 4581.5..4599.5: -0.8 Angstrom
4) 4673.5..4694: 0.6 Angstrom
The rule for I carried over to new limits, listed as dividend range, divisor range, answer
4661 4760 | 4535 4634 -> 0.96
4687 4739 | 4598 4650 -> 0.92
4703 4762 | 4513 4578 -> 1.04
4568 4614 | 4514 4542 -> 1.07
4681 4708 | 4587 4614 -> 0.93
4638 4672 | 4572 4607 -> 0.93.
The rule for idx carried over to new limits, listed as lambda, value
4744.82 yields 6.153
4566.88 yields 10.54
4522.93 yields 9.504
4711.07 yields 9.749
